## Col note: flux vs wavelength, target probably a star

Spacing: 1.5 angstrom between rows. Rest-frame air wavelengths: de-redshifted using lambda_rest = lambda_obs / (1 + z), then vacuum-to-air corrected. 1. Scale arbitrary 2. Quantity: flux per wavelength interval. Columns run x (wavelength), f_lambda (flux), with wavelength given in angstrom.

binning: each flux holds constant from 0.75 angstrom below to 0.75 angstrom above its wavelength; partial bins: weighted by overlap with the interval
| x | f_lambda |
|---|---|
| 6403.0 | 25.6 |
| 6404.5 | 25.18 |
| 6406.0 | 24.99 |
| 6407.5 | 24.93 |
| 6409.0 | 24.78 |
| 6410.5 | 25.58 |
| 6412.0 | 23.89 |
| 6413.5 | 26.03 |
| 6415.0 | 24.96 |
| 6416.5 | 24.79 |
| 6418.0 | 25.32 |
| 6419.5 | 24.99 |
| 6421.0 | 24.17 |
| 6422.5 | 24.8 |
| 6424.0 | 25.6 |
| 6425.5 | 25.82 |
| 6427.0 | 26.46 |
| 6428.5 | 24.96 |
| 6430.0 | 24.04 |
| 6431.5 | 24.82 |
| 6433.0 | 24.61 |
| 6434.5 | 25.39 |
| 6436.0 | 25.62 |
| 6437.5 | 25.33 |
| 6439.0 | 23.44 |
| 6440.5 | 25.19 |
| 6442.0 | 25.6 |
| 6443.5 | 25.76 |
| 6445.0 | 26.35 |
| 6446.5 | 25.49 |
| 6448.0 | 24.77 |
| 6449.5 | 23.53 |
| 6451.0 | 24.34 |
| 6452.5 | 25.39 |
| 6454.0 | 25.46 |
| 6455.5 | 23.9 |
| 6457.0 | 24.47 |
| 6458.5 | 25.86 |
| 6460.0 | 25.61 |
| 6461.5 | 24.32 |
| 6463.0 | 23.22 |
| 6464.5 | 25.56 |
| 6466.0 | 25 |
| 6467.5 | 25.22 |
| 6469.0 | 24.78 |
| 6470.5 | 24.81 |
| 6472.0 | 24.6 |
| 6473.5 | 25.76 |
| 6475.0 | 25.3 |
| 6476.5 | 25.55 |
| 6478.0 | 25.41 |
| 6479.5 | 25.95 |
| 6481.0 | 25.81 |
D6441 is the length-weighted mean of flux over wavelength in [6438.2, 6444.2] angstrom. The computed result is 25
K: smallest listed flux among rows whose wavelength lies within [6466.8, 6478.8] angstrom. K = 24.6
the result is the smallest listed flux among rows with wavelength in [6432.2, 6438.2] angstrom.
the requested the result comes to 24.61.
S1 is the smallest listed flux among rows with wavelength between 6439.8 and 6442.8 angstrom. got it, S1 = 25.19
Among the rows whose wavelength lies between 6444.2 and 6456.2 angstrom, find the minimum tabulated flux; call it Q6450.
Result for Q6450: 23.53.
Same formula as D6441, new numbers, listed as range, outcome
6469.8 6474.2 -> 25.1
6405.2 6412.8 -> 24.8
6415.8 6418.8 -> 25.1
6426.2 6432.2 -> 25.1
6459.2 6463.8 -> 24.4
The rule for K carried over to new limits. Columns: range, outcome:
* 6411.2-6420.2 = 23.89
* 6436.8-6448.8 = 23.44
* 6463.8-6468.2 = 25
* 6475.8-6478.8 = 25.41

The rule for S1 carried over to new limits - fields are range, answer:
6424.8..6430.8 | 24.04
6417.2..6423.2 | 24.17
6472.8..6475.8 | 25.3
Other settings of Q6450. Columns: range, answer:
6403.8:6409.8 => 24.78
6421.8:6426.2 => 24.8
